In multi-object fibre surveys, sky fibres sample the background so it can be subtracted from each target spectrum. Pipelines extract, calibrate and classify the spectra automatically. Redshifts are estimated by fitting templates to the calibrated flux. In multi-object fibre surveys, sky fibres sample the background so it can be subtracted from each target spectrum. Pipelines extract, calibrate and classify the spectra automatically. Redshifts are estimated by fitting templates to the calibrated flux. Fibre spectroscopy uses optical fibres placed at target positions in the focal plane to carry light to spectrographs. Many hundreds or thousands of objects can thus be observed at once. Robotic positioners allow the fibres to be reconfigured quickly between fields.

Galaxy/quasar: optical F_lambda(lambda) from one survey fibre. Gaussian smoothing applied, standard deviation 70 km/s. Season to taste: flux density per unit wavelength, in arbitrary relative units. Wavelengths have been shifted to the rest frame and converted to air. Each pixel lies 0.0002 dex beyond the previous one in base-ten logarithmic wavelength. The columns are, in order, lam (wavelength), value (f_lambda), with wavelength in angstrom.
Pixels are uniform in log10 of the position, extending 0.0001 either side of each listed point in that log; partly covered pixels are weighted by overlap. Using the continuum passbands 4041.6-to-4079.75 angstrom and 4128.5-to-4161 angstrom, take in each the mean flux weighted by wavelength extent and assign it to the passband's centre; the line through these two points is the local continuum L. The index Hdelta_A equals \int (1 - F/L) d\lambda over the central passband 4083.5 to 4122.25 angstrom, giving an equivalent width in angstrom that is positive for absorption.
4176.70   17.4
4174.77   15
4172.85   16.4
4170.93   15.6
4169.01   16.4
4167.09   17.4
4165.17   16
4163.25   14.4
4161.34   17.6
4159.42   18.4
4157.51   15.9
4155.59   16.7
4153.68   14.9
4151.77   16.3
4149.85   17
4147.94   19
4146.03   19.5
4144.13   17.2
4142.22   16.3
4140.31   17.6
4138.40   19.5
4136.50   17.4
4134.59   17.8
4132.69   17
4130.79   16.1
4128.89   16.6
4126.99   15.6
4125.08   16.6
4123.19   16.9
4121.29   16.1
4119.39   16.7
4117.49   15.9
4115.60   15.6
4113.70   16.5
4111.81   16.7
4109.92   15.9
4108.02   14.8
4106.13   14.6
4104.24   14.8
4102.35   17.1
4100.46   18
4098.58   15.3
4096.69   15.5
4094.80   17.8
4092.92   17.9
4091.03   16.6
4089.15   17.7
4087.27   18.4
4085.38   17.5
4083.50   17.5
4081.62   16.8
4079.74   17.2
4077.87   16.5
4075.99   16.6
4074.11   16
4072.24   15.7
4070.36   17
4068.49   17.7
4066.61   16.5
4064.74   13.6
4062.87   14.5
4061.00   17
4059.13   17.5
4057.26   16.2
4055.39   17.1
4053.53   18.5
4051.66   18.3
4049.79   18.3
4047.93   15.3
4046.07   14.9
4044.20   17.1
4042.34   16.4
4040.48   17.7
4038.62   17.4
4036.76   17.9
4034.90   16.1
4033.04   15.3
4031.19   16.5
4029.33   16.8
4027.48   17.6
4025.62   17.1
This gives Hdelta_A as 0.9 angstrom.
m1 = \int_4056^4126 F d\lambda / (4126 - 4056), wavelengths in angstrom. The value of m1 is 16.5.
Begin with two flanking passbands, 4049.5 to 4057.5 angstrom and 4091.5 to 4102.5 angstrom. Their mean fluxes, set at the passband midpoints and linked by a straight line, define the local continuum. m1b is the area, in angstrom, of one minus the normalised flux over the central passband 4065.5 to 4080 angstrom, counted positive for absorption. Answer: 0.7 angstrom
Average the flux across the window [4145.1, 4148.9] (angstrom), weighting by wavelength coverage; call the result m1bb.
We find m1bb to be 19.2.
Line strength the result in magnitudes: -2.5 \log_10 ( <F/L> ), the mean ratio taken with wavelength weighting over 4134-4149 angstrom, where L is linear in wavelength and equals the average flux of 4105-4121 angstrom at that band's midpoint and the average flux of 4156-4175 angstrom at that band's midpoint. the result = -0.12 mag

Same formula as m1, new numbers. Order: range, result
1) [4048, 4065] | 16.8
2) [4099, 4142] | 16.5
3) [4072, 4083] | 16.6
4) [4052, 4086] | 16.7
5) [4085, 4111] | 16.5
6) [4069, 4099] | 16.9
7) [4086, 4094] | 17.6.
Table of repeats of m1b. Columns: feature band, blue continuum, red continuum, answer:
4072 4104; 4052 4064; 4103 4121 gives -1.4 angstrom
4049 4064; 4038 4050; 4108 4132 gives -0.5 angstrom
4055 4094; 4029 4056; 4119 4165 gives 0.4 angstrom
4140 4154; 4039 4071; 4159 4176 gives -0.8 angstrom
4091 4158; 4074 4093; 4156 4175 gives 0.4 angstrom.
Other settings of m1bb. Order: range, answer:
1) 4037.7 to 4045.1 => 17.2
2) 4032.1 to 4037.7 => 16.4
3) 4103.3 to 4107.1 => 14.7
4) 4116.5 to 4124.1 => 16.4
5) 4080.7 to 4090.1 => 17.6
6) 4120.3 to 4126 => 16.5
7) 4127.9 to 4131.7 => 16.4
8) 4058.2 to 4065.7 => 15.7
